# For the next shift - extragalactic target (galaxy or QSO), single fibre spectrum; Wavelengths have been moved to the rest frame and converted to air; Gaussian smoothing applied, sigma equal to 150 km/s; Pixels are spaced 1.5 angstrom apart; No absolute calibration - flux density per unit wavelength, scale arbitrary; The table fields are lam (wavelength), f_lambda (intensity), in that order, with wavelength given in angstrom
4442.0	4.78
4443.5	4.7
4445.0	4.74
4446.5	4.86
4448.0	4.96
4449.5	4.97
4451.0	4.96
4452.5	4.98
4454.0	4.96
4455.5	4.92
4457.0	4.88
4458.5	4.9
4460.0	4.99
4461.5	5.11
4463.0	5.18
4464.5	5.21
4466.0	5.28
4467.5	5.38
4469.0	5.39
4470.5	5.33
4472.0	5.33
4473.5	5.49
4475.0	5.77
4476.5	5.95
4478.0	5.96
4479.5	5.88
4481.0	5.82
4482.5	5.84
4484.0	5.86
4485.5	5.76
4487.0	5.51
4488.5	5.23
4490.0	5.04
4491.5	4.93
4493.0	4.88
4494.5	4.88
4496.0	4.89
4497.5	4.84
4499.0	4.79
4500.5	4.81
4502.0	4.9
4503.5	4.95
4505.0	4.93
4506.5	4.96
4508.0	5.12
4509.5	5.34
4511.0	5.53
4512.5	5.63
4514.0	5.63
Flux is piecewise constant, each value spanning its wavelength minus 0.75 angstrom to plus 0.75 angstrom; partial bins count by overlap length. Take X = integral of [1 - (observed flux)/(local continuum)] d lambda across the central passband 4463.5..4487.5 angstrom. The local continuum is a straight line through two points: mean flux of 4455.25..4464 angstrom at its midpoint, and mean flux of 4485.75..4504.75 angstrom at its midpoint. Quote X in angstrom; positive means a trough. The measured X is -2.9 angstrom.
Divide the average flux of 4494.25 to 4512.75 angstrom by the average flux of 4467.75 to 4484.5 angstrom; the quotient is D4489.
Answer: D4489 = 0.9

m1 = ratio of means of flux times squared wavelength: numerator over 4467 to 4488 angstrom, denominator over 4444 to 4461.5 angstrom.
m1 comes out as 1.2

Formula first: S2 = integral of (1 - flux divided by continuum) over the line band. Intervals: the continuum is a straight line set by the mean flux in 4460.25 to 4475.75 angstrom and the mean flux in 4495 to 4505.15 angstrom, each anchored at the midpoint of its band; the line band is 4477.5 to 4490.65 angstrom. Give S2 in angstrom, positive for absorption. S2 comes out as -1.4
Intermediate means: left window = 5.34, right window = 4.87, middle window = 5.65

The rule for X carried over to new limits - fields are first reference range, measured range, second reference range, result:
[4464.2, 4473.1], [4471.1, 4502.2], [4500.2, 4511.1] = -1.0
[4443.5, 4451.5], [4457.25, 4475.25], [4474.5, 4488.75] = 0.4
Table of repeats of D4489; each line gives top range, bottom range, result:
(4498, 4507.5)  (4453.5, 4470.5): 0.96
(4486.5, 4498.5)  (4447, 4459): 1.01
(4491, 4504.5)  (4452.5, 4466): 0.97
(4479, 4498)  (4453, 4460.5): 1.08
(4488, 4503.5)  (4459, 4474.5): 0.93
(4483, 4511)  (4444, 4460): 1.04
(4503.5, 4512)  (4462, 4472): 0.98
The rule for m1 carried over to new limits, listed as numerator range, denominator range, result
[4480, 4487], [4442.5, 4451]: 1.21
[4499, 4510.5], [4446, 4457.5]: 1.04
